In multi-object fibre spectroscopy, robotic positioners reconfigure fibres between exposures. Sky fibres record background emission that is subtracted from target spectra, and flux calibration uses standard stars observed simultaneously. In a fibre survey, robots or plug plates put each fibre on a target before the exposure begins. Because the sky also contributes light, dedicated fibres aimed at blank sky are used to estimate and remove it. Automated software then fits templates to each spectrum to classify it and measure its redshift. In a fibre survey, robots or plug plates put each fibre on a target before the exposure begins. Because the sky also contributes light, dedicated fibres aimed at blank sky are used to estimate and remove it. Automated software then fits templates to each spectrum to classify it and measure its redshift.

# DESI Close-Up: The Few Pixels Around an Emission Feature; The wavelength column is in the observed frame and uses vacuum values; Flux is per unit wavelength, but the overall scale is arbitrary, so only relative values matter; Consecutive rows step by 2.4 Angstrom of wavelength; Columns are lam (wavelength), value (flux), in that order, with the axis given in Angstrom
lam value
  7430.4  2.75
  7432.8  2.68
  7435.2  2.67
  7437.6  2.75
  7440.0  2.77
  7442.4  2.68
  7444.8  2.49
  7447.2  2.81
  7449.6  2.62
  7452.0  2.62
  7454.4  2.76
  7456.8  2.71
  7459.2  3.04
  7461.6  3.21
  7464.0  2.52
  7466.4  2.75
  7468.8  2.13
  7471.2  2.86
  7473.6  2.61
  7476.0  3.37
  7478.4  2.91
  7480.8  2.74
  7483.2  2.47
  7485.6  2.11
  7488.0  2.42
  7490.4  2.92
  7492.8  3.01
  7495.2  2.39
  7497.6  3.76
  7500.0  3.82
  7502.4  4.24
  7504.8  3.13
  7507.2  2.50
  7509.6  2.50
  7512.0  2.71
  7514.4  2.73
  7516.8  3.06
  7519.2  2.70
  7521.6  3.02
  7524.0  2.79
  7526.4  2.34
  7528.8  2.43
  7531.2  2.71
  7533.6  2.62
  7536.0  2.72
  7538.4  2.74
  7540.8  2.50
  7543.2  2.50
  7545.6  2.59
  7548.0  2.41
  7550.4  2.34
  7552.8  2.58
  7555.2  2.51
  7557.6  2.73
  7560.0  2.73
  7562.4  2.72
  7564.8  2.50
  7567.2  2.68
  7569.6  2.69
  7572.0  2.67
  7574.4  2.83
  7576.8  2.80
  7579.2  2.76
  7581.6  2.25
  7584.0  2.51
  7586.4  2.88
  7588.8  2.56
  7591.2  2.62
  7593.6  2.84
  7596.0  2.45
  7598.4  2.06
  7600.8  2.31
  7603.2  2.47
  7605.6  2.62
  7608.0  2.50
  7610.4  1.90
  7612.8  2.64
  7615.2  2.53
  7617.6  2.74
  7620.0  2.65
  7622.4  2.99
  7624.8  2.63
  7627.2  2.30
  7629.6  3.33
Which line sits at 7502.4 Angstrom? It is [N II] 6583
